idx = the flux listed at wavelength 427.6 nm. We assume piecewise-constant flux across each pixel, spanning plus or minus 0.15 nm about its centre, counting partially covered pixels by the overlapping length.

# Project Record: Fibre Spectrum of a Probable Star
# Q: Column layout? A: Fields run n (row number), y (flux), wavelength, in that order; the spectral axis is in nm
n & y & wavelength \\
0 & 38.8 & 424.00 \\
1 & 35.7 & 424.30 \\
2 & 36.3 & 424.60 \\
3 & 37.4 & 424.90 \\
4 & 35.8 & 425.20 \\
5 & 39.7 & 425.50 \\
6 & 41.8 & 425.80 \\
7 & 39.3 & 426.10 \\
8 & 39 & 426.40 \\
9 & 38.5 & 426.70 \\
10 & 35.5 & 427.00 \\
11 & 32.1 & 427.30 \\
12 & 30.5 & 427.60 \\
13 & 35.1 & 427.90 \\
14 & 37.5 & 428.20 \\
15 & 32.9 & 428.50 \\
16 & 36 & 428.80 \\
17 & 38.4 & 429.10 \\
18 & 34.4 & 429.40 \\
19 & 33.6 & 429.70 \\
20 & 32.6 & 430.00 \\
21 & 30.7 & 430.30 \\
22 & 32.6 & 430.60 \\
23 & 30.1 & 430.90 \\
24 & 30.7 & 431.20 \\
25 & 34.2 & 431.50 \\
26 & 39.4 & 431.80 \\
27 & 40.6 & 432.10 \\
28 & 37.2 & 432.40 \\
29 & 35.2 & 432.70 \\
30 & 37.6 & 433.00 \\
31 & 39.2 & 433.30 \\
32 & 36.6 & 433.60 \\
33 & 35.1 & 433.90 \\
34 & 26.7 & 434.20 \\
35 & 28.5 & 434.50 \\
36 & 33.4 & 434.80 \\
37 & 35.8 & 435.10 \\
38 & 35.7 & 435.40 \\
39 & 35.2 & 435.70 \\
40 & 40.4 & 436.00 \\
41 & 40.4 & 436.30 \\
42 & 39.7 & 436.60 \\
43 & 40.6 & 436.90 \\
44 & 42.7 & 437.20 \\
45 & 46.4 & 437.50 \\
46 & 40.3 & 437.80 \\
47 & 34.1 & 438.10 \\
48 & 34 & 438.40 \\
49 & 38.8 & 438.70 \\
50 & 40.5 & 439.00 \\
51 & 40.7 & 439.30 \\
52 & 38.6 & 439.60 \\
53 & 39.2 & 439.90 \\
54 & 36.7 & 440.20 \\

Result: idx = 30.5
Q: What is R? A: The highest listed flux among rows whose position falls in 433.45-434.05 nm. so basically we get 36.6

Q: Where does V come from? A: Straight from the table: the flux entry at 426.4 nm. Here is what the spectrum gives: 39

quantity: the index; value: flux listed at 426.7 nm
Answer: 38.5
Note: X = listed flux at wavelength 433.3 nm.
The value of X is 39.2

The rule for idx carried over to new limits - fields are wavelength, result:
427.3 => 32.1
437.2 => 42.7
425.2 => 35.8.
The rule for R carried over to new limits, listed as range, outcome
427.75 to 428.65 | 37.5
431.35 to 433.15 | 40.6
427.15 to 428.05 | 35.1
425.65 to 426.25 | 41.8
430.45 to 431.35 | 32.6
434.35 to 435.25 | 35.8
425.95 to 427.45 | 39.3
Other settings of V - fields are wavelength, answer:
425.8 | 41.8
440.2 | 36.7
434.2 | 26.7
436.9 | 40.6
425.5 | 39.7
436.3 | 40.4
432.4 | 37.2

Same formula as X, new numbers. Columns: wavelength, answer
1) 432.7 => 35.2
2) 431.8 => 39.4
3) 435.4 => 35.7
